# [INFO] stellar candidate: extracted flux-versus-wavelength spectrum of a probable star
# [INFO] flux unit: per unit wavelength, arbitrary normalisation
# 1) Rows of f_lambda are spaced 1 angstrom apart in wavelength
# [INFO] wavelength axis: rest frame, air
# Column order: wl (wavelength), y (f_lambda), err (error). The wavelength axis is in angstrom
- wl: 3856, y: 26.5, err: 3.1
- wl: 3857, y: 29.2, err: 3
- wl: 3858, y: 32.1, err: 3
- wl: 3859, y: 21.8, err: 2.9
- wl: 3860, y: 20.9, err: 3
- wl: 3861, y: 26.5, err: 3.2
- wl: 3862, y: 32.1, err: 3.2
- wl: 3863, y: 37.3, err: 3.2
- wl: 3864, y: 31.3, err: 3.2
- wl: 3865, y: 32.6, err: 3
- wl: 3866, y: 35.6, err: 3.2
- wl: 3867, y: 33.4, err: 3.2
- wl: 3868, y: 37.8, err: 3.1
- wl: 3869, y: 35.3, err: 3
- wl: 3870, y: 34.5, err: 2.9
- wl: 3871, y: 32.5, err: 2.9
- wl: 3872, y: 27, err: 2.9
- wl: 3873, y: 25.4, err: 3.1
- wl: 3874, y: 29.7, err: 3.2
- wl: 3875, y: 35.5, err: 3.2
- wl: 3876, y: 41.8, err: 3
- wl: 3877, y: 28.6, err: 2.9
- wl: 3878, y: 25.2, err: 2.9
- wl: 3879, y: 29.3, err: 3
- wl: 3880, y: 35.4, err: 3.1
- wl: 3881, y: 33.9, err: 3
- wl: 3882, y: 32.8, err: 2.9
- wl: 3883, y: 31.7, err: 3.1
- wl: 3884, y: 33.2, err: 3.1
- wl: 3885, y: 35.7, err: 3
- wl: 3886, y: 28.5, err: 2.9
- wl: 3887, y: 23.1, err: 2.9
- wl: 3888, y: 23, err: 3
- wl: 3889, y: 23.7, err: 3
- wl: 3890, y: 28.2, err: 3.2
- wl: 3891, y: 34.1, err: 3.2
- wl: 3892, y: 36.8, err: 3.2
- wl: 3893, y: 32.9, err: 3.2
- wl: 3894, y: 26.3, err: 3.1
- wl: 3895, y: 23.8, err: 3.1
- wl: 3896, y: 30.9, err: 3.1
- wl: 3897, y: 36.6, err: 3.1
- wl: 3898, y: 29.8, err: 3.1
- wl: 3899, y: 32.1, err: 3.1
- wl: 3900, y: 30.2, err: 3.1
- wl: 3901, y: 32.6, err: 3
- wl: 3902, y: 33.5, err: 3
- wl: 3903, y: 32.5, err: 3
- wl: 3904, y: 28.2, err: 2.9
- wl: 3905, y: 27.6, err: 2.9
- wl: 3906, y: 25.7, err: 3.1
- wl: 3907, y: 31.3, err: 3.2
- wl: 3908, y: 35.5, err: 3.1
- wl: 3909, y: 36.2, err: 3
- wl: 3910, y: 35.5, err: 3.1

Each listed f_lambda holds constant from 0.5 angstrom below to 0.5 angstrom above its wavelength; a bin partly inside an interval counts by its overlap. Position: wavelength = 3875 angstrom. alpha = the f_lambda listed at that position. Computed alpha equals 35.5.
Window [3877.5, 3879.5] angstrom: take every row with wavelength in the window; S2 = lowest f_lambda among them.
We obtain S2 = 25.2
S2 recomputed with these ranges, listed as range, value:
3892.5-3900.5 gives 23.8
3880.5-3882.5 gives 32.8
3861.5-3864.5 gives 31.3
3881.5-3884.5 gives 31.7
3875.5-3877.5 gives 28.6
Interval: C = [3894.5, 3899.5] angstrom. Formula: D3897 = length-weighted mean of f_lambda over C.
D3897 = 30.6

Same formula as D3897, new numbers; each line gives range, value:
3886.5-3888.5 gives 23.1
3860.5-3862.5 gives 29.3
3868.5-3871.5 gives 34.1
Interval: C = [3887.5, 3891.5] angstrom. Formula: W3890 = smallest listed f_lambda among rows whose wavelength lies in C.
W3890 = 23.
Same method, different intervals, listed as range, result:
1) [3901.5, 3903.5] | 32.5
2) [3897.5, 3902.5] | 29.8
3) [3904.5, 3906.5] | 25.7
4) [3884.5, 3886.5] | 28.5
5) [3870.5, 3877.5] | 25.4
